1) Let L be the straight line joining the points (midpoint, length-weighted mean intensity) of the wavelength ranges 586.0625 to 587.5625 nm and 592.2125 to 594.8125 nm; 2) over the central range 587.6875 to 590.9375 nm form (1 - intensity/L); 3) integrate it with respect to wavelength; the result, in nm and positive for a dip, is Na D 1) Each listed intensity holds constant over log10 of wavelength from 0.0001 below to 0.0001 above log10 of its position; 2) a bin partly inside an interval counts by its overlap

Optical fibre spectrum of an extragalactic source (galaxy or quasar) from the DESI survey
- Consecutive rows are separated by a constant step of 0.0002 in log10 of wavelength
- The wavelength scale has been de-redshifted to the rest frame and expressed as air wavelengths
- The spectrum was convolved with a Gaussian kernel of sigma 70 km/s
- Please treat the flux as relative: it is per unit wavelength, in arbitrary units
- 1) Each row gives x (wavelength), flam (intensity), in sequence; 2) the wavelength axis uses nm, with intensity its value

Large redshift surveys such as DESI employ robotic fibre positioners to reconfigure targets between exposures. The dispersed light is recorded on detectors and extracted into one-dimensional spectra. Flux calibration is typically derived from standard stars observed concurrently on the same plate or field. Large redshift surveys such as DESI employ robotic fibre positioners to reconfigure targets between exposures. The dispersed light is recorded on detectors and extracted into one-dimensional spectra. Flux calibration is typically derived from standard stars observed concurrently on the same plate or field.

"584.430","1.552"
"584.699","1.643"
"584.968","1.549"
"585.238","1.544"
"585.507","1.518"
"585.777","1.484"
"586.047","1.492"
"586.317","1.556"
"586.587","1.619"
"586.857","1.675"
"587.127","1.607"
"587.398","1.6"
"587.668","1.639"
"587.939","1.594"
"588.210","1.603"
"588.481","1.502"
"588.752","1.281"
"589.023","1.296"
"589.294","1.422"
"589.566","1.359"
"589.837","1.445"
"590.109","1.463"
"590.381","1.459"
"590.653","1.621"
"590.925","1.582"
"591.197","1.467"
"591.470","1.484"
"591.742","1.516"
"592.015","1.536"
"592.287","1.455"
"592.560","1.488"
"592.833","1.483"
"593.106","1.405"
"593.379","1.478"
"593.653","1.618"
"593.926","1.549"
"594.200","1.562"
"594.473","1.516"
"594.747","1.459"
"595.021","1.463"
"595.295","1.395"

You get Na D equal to 0.197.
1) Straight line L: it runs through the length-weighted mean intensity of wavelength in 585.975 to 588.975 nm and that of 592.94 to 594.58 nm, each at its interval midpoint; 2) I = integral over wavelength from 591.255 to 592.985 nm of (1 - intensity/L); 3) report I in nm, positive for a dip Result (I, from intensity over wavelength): 0.04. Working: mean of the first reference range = 1.55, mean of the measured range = 1.49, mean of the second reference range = 1.52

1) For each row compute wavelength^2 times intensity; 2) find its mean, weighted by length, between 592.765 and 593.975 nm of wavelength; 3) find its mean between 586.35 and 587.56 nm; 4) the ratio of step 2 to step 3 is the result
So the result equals 0.95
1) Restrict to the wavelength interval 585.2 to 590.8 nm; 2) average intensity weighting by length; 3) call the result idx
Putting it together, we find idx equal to 1.51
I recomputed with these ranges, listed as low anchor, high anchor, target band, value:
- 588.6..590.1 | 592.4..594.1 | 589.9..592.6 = -0.13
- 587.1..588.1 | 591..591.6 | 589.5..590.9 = 0.03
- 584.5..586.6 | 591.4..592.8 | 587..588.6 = -0.07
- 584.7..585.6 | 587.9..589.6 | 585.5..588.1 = -0.15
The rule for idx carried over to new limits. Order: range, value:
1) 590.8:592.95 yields 1.5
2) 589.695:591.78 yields 1.5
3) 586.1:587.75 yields 1.61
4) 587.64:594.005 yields 1.49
